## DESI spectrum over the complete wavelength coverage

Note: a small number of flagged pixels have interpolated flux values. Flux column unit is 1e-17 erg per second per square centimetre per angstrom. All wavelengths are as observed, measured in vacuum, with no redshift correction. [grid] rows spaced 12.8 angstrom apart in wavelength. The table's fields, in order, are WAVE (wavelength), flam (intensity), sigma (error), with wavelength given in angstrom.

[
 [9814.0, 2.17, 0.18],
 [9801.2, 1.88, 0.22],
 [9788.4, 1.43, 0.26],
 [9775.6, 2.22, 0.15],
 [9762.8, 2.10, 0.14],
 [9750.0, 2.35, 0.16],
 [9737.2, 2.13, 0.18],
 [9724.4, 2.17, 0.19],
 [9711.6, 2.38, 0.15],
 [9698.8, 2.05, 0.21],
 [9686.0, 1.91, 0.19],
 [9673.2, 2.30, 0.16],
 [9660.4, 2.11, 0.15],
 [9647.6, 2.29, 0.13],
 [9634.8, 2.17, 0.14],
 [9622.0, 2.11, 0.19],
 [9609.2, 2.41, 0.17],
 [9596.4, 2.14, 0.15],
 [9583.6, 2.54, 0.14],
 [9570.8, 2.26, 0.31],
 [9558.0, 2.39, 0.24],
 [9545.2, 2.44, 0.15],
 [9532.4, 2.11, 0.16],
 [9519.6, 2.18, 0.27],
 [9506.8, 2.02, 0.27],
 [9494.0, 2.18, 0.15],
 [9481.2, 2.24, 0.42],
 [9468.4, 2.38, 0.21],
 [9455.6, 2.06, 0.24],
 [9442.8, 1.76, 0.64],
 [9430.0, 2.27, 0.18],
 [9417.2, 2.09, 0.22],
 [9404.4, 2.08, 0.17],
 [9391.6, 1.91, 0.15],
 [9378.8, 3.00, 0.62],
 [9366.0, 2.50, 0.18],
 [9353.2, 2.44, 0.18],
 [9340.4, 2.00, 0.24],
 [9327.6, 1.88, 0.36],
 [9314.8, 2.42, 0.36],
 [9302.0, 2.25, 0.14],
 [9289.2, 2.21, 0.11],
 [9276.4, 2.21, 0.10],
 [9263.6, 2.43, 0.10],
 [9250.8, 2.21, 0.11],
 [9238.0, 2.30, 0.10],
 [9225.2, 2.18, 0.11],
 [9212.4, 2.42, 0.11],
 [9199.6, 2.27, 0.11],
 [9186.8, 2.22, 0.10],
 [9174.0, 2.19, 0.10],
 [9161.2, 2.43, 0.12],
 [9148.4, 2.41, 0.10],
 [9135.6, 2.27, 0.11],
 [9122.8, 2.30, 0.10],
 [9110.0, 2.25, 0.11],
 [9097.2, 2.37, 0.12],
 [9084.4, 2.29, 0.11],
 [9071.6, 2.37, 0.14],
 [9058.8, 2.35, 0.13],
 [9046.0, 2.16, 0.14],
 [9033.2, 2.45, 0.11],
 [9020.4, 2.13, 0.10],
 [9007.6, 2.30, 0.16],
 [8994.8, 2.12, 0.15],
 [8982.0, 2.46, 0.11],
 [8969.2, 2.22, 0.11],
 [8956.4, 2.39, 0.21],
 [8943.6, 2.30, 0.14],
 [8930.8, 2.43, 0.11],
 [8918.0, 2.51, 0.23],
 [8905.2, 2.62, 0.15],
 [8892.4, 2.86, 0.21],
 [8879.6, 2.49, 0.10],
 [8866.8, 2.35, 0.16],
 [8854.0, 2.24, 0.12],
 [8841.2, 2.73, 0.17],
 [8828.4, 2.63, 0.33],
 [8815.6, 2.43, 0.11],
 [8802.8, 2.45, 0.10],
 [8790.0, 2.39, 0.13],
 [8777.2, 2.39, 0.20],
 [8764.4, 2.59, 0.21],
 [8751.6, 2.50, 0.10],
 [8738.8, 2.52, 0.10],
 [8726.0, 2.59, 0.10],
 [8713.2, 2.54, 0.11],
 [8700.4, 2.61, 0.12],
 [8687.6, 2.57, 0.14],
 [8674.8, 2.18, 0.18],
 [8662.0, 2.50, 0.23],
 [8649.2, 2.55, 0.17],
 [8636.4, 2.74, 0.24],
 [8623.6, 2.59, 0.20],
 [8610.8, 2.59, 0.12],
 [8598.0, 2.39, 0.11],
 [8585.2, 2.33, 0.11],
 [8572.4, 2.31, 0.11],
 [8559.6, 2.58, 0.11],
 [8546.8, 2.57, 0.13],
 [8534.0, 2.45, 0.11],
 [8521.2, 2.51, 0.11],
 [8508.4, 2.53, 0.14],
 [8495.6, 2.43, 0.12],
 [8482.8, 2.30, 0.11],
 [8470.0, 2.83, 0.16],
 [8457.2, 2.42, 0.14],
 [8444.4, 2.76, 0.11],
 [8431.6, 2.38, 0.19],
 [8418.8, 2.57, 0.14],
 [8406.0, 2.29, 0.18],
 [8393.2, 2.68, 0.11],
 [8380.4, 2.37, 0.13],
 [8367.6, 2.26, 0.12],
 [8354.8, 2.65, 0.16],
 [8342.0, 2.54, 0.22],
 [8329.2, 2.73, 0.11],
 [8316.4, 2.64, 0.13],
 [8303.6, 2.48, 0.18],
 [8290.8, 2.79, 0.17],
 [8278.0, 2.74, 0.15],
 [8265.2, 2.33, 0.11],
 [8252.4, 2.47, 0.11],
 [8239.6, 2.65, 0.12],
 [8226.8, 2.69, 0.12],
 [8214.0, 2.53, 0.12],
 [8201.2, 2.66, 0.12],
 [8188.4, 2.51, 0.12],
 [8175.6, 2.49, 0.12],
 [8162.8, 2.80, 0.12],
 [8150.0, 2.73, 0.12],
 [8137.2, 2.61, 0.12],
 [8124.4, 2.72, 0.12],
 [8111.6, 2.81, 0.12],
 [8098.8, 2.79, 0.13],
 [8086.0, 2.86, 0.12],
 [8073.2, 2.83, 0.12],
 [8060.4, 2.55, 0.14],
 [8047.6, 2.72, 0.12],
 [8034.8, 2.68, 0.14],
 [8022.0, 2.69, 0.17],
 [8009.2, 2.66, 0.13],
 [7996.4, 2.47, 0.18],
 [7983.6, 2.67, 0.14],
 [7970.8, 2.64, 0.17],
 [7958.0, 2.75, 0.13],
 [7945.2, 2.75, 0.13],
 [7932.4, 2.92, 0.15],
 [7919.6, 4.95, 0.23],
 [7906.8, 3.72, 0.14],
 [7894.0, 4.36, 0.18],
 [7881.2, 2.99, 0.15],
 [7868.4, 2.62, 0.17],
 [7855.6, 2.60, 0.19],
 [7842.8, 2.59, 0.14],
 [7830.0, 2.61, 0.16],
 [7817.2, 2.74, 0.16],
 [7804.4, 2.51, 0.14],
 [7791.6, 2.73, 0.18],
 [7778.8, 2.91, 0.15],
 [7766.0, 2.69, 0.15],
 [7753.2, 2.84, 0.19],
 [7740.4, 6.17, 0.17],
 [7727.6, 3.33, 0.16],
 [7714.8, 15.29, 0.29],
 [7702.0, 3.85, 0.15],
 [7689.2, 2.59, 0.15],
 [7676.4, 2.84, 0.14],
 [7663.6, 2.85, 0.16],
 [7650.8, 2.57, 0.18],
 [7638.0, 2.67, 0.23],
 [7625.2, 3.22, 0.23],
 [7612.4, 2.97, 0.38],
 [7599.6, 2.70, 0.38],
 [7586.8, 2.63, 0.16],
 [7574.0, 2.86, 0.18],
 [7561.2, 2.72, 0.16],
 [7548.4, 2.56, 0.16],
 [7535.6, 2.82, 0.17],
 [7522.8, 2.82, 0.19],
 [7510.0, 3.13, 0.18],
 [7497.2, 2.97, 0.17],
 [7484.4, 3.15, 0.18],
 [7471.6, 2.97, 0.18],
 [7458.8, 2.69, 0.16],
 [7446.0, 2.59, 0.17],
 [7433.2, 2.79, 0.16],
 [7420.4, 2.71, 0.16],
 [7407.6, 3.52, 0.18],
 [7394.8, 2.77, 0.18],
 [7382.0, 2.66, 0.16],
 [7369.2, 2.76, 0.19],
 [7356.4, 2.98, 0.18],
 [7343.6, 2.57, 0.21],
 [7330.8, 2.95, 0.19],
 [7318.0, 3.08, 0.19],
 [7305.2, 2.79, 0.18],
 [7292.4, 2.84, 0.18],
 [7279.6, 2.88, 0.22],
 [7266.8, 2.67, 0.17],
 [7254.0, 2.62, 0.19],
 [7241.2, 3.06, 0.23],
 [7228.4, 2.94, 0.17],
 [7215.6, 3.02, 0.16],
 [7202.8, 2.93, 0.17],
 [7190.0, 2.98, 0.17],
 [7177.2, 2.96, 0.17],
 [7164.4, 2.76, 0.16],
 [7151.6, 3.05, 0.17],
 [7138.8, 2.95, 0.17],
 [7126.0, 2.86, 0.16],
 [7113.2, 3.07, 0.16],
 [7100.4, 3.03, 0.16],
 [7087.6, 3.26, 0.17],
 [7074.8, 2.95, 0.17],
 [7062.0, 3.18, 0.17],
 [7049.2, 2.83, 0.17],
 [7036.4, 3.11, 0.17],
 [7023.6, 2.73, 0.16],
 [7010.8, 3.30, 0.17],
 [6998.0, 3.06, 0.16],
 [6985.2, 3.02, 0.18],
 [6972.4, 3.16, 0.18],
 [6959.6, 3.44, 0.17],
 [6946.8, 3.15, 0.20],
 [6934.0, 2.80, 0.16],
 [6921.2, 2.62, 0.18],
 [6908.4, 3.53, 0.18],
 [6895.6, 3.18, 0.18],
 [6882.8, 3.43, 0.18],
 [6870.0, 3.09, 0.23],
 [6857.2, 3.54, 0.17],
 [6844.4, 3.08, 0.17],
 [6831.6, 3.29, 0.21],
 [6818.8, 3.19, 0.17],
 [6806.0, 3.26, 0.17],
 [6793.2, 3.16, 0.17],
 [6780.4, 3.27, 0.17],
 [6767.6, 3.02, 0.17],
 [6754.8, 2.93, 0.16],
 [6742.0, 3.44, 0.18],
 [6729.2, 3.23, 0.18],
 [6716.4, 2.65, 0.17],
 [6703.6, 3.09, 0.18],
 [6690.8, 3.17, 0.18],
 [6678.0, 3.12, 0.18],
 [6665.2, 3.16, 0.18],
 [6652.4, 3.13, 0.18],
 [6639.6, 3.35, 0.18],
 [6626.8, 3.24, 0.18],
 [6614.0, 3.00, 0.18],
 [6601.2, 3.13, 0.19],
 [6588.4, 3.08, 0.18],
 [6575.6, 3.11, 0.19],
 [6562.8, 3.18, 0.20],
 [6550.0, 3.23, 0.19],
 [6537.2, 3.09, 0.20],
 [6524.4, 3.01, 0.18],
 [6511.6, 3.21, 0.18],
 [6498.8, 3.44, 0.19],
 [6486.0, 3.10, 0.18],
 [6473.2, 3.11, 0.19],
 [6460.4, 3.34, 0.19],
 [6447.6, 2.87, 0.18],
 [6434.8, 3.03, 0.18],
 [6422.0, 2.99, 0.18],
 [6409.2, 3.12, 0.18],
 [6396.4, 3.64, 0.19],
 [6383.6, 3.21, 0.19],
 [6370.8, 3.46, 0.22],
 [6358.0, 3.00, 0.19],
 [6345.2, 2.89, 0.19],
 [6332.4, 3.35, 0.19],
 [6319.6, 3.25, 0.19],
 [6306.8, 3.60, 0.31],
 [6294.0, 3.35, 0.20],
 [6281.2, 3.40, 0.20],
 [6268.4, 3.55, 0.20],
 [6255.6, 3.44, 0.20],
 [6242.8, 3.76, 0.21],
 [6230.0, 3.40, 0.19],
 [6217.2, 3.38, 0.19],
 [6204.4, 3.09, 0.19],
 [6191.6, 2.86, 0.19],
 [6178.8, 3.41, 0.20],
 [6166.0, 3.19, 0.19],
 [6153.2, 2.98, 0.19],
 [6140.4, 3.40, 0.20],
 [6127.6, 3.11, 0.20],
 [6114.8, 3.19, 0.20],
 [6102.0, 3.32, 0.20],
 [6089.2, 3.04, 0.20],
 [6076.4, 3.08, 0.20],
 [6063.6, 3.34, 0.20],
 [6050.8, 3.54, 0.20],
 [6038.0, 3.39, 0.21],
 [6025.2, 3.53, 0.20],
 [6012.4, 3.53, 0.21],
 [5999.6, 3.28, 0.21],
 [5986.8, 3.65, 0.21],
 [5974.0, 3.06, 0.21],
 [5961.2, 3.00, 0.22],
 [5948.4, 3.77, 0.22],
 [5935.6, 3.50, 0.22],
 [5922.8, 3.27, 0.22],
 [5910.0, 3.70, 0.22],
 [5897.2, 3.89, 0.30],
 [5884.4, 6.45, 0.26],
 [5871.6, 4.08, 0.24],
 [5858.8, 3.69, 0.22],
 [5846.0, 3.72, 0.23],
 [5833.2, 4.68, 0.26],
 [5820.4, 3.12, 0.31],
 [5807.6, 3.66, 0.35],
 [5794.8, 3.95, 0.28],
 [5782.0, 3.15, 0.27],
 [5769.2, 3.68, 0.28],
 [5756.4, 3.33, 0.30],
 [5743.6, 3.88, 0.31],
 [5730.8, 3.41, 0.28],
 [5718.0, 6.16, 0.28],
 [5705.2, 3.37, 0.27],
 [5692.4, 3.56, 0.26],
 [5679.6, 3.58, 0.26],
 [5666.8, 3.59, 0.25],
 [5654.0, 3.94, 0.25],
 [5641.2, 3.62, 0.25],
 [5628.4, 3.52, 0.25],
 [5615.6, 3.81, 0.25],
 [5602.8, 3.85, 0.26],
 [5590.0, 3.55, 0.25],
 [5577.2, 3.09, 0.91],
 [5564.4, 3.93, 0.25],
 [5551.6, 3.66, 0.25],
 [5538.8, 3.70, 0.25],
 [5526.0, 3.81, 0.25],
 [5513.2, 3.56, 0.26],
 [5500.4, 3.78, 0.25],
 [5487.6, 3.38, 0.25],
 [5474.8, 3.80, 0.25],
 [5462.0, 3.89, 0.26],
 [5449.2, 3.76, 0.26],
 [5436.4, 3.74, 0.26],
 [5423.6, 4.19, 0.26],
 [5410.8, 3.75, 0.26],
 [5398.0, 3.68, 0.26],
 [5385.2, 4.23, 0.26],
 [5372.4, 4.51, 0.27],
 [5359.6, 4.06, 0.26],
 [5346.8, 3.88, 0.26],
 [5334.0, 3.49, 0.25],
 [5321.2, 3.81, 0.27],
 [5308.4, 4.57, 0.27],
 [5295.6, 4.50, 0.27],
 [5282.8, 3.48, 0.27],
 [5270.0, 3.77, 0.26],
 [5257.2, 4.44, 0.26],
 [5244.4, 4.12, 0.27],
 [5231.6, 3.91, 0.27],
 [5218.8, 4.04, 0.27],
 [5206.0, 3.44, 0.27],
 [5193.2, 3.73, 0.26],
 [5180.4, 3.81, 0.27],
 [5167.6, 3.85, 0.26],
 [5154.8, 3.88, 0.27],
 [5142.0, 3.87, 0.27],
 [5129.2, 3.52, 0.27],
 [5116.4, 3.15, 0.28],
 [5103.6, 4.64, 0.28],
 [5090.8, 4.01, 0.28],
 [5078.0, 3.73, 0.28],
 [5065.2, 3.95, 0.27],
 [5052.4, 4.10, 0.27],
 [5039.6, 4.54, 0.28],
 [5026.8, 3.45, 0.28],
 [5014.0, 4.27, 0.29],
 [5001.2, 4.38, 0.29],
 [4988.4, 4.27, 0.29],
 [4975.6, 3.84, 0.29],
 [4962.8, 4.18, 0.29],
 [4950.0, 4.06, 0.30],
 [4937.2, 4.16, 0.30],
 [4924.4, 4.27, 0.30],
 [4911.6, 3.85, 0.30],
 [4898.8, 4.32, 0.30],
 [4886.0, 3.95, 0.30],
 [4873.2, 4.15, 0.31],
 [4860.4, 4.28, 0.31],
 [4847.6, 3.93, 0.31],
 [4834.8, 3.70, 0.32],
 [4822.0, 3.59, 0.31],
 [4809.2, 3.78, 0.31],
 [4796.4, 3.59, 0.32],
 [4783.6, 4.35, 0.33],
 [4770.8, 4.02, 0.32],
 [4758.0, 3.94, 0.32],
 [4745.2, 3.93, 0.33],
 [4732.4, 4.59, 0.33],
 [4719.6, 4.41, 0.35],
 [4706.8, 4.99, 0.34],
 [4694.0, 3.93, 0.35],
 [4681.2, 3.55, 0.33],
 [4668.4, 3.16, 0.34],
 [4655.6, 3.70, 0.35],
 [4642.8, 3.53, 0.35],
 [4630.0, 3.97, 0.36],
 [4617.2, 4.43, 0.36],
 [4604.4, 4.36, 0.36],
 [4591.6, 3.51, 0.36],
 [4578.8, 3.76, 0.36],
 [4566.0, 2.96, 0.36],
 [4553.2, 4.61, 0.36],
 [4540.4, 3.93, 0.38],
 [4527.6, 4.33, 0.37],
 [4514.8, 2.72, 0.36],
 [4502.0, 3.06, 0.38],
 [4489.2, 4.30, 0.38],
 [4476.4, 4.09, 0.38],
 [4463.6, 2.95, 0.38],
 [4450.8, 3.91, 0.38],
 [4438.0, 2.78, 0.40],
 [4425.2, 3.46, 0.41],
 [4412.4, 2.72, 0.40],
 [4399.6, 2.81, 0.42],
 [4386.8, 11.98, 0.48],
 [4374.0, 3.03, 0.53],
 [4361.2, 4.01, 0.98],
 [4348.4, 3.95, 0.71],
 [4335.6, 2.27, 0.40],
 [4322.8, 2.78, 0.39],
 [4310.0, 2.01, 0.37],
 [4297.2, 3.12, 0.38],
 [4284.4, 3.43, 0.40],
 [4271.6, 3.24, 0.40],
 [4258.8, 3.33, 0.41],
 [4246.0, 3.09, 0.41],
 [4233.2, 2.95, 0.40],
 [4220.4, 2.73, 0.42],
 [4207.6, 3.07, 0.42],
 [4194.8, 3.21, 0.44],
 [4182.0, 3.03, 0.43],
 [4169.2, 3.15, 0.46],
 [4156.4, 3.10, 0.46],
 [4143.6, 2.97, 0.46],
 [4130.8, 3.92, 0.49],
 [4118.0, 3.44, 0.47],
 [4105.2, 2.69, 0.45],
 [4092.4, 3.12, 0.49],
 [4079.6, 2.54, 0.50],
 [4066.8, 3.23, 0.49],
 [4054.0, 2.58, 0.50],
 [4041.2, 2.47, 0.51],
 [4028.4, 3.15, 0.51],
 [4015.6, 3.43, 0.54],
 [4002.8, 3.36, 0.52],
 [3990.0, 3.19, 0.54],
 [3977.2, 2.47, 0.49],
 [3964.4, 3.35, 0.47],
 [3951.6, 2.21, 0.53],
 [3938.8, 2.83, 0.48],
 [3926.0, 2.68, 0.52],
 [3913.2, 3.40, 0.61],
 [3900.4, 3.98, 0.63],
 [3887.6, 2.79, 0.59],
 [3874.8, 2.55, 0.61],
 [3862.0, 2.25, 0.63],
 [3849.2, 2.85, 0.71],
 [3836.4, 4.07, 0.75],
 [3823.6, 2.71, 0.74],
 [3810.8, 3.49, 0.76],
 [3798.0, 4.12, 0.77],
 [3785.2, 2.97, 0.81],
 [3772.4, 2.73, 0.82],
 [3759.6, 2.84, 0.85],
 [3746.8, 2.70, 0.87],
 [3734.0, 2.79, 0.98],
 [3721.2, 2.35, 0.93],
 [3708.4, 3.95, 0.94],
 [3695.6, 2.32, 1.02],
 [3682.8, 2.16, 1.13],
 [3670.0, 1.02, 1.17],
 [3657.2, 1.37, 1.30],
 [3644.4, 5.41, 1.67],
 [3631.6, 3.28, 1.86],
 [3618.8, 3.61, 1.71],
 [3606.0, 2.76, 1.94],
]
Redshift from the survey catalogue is 0.176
